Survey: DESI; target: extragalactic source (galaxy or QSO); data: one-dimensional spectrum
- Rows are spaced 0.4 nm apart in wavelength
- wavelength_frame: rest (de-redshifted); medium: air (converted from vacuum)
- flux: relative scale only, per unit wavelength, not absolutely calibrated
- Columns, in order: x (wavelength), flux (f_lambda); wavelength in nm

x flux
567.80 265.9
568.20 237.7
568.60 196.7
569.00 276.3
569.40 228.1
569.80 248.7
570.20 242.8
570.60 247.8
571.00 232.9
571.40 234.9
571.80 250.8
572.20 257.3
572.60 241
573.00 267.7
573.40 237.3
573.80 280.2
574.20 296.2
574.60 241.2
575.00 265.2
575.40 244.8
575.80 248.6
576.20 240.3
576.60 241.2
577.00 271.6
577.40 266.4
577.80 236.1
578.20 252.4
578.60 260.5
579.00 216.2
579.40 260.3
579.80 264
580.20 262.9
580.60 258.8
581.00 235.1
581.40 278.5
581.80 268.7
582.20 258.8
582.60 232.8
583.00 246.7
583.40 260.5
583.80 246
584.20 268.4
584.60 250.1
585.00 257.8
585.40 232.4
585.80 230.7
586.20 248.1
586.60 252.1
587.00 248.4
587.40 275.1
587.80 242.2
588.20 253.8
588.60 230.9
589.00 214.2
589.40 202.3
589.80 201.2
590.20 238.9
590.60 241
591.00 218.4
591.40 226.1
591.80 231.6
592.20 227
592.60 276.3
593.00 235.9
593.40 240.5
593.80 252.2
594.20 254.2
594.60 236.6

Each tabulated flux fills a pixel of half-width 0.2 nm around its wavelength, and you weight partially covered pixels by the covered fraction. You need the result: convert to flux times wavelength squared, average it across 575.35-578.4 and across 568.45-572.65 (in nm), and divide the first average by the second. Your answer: 1.06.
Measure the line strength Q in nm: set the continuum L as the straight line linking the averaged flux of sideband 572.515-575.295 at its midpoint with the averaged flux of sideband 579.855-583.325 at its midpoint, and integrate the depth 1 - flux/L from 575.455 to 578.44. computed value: 0.10 nm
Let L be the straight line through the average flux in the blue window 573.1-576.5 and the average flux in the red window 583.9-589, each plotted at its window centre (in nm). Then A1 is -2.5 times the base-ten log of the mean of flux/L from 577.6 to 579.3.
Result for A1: 0.05 mag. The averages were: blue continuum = 257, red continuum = 248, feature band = 242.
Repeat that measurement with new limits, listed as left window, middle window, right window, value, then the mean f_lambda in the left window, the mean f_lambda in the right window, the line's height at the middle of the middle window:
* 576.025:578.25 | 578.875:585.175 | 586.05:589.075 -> -0.02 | 251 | 247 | 249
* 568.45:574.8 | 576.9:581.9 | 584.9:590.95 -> -0.05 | 249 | 237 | 243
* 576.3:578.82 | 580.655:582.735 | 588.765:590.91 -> -0.06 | 254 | 220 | 242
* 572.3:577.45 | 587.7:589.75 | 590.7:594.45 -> 0.08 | 257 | 240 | 244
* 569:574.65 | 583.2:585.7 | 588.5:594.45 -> -0.05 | 252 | 233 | 240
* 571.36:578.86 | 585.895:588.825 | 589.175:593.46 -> -0.06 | 255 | 230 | 236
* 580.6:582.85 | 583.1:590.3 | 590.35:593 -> 0.02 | 255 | 237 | 246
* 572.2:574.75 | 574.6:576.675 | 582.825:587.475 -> 0.05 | 261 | 251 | 259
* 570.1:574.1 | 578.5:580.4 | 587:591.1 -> -0.04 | 251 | 233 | 243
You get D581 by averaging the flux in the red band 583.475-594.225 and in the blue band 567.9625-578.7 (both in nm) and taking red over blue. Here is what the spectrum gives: 0.96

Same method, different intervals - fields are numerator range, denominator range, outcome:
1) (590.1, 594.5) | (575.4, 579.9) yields 0.96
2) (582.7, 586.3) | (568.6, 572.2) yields 1.02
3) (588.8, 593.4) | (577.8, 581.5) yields 0.91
